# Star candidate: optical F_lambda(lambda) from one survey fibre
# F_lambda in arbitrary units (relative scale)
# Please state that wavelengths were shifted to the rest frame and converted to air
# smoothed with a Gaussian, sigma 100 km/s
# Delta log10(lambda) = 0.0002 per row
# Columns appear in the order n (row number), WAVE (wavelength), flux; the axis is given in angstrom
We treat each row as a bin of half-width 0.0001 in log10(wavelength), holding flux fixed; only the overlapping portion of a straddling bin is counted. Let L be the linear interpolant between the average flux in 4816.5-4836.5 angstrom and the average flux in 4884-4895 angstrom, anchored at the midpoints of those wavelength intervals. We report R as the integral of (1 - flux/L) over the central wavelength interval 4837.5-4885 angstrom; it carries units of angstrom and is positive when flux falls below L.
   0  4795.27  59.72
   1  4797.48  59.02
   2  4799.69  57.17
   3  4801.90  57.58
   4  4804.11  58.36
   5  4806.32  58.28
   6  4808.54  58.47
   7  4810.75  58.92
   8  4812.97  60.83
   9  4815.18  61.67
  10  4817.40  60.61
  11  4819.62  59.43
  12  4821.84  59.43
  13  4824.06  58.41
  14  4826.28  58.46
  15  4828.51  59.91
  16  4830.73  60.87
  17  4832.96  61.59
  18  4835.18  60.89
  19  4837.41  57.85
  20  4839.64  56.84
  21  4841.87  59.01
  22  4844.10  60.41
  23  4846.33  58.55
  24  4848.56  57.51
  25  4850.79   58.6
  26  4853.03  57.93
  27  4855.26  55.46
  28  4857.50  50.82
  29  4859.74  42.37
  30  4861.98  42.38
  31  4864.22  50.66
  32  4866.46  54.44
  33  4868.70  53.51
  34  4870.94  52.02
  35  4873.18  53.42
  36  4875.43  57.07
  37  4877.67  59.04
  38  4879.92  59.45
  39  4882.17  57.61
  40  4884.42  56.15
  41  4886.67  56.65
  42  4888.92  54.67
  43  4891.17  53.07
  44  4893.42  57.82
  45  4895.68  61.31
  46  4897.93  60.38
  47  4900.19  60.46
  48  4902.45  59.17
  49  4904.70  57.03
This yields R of 2.24 angstrom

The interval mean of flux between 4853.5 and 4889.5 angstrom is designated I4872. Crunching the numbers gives 53.6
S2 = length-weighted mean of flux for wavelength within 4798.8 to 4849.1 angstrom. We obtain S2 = 59.2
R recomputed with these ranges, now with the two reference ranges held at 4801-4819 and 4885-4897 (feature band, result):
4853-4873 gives 2.38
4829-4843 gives -0.24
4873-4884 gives -0.08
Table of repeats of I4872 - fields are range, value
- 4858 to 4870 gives 48.8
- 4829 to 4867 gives 55.7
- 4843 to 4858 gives 57.3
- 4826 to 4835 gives 60.4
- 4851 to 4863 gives 50.5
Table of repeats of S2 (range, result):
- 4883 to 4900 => 57.3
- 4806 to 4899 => 57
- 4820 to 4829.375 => 59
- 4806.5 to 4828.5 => 59.5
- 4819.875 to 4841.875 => 59.3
